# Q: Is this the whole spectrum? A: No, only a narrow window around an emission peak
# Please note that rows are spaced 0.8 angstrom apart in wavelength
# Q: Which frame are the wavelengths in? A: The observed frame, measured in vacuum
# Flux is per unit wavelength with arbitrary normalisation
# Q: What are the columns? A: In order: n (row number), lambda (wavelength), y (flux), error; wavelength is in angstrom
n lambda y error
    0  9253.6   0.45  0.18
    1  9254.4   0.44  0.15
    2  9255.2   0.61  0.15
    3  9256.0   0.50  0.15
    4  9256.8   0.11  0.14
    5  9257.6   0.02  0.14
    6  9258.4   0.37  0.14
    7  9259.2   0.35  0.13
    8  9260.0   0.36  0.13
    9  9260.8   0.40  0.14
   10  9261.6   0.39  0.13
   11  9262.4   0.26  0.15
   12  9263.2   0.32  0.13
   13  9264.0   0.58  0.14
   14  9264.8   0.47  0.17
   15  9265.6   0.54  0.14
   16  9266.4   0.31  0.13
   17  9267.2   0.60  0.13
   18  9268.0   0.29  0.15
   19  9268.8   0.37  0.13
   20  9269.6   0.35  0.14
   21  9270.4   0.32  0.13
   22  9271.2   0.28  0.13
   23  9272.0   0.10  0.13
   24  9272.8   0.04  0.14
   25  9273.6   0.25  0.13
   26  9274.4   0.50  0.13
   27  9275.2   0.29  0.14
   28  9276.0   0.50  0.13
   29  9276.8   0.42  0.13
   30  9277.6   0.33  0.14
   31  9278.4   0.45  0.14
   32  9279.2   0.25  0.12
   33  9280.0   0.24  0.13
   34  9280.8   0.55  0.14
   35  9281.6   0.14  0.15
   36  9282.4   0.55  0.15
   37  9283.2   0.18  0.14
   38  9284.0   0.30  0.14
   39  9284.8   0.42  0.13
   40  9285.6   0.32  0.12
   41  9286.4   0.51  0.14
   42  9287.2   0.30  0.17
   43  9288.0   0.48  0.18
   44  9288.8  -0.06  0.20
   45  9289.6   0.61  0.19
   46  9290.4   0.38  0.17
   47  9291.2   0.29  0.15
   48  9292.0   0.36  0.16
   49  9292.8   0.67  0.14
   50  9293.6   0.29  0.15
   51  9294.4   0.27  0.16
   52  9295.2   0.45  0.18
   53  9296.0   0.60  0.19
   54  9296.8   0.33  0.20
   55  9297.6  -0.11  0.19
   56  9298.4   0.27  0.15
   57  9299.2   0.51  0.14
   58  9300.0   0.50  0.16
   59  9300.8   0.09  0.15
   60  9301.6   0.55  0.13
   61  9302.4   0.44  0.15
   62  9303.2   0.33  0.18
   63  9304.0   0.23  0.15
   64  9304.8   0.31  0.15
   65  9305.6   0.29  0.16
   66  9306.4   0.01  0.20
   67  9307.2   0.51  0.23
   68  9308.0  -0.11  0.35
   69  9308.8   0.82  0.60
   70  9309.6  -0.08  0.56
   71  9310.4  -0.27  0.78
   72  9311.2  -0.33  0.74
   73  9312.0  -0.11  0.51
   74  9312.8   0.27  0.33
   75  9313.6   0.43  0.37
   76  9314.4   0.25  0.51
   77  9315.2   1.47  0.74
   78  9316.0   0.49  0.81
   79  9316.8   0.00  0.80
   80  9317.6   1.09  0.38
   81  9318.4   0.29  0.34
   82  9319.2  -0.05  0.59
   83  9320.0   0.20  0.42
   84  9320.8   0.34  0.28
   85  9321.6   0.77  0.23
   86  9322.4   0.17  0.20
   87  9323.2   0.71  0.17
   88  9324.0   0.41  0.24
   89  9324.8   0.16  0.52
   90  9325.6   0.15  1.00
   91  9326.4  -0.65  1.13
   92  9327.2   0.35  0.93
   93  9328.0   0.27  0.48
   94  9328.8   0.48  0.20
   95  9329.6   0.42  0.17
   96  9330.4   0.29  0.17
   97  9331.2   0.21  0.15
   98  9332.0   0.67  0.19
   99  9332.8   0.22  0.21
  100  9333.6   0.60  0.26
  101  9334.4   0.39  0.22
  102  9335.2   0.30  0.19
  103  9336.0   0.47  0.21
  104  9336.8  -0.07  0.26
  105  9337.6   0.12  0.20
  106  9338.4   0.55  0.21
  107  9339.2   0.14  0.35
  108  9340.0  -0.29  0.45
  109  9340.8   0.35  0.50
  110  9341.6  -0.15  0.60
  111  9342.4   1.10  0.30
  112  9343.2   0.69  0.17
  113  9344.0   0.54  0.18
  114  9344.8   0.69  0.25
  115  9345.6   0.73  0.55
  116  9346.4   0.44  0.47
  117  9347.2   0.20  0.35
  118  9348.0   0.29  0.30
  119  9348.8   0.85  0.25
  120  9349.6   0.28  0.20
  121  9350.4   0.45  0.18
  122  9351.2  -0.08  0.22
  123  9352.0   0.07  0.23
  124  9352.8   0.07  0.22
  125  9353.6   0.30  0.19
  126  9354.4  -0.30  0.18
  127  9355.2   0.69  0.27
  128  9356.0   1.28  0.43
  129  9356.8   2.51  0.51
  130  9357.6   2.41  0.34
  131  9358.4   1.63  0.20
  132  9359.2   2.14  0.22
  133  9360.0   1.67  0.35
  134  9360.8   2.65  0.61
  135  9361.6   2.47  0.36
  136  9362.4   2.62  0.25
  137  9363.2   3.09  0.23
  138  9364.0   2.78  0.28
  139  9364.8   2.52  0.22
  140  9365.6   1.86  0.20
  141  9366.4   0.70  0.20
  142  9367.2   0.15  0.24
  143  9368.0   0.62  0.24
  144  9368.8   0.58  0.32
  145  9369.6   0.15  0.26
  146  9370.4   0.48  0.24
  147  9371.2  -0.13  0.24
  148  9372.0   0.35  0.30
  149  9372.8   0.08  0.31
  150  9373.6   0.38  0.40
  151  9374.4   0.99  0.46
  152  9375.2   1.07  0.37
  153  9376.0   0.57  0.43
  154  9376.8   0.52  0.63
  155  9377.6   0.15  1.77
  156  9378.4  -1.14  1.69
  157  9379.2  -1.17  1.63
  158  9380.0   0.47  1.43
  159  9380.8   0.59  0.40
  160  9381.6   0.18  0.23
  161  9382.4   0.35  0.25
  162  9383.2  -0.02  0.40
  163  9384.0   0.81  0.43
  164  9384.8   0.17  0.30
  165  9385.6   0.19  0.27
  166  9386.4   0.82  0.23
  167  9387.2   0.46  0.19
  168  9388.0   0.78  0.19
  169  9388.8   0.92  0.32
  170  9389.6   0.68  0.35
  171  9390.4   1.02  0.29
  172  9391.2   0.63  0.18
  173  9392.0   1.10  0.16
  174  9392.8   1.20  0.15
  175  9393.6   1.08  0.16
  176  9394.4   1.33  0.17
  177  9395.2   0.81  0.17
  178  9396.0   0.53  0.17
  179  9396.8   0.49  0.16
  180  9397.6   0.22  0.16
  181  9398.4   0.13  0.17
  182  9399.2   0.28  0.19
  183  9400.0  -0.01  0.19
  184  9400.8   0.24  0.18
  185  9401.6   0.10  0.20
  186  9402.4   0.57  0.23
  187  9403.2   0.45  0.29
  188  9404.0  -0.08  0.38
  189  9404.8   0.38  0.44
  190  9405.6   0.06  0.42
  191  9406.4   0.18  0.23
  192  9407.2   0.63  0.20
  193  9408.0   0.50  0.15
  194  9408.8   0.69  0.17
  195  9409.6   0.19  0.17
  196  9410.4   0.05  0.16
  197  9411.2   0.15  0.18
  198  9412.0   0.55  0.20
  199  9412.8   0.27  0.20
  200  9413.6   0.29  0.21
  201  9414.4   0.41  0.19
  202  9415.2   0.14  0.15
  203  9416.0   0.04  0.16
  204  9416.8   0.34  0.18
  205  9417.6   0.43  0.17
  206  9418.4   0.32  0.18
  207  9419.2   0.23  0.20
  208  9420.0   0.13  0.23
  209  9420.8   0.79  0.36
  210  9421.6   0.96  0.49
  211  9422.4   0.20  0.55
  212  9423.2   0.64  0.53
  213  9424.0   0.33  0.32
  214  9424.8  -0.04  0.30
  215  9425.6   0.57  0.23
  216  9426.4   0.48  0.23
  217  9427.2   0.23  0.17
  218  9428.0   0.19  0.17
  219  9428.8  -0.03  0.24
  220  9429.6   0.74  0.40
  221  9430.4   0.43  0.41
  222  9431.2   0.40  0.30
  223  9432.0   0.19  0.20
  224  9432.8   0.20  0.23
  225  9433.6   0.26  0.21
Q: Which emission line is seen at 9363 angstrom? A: H-alpha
